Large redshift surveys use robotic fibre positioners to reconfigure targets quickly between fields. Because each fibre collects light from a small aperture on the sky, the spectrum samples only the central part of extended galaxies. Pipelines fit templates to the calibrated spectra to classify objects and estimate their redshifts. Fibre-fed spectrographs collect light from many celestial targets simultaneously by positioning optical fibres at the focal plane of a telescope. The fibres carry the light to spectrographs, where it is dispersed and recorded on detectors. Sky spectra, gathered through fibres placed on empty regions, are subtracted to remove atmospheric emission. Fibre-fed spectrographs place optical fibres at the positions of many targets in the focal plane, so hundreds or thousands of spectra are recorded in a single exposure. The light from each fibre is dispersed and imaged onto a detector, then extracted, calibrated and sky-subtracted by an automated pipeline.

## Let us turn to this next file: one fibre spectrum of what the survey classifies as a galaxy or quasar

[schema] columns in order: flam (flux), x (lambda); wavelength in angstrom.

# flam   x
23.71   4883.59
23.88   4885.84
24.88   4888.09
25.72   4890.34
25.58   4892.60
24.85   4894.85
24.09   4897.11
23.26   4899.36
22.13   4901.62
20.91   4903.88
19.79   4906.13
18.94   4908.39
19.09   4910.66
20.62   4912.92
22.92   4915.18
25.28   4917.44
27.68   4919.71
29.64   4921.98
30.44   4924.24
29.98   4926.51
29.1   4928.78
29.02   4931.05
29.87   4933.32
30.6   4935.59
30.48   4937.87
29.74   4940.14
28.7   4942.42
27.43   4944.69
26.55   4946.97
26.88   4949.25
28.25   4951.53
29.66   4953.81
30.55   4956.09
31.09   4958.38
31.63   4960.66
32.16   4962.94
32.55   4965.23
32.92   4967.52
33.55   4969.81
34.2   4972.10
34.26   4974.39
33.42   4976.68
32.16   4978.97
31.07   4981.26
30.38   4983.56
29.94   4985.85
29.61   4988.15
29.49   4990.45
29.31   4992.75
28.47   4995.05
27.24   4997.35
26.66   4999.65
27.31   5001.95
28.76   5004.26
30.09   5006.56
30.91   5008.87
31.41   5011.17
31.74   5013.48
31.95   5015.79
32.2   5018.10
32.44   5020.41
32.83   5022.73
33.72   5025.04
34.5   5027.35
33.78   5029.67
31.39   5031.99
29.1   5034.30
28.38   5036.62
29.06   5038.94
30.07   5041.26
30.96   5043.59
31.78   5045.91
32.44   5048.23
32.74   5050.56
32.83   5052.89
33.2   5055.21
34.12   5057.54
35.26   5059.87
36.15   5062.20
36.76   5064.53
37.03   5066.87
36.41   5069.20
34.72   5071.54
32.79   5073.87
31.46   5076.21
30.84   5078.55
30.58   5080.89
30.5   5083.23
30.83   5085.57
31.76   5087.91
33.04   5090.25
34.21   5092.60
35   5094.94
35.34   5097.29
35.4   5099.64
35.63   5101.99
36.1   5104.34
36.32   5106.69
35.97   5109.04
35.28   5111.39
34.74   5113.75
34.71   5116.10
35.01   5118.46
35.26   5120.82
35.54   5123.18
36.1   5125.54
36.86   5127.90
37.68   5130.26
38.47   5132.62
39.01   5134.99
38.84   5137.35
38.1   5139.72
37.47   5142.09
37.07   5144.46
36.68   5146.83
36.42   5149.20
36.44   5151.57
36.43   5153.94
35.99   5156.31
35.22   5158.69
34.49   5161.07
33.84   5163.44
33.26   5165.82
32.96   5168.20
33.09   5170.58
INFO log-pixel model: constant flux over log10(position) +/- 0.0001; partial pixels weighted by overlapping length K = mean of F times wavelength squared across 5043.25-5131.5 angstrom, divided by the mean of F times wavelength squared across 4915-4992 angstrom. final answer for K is 1.2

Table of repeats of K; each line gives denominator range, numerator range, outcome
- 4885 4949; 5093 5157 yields 1.53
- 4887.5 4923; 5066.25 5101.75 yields 1.53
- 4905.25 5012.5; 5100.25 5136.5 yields 1.33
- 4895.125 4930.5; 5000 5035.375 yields 1.34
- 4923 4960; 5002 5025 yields 1.10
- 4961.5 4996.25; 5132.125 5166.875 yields 1.24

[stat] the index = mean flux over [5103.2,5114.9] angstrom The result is 35.7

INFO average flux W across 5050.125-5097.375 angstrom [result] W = 33.6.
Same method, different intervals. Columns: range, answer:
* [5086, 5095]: 33.1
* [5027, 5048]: 30.9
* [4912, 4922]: 24.8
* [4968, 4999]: 31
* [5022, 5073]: 33.1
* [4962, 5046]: 31.1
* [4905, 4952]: 26.7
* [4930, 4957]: 29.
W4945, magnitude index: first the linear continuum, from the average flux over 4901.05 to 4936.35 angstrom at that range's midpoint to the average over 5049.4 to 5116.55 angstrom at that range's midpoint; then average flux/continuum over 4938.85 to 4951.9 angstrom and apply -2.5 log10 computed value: -0.05 mag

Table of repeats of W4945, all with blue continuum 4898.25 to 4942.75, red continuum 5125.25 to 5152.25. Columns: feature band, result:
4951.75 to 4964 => -0.11 mag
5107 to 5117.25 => 0.02 mag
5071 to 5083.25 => 0.08 mag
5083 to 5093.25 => 0.09 mag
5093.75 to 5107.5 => 0.00 mag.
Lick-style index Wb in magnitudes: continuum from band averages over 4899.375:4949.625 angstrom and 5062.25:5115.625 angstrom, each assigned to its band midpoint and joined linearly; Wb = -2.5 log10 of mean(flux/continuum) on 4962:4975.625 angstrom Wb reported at -0.18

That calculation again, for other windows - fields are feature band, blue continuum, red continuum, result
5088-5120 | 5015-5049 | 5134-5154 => 0.01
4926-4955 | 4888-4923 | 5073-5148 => -0.14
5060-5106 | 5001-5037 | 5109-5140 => 0.02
